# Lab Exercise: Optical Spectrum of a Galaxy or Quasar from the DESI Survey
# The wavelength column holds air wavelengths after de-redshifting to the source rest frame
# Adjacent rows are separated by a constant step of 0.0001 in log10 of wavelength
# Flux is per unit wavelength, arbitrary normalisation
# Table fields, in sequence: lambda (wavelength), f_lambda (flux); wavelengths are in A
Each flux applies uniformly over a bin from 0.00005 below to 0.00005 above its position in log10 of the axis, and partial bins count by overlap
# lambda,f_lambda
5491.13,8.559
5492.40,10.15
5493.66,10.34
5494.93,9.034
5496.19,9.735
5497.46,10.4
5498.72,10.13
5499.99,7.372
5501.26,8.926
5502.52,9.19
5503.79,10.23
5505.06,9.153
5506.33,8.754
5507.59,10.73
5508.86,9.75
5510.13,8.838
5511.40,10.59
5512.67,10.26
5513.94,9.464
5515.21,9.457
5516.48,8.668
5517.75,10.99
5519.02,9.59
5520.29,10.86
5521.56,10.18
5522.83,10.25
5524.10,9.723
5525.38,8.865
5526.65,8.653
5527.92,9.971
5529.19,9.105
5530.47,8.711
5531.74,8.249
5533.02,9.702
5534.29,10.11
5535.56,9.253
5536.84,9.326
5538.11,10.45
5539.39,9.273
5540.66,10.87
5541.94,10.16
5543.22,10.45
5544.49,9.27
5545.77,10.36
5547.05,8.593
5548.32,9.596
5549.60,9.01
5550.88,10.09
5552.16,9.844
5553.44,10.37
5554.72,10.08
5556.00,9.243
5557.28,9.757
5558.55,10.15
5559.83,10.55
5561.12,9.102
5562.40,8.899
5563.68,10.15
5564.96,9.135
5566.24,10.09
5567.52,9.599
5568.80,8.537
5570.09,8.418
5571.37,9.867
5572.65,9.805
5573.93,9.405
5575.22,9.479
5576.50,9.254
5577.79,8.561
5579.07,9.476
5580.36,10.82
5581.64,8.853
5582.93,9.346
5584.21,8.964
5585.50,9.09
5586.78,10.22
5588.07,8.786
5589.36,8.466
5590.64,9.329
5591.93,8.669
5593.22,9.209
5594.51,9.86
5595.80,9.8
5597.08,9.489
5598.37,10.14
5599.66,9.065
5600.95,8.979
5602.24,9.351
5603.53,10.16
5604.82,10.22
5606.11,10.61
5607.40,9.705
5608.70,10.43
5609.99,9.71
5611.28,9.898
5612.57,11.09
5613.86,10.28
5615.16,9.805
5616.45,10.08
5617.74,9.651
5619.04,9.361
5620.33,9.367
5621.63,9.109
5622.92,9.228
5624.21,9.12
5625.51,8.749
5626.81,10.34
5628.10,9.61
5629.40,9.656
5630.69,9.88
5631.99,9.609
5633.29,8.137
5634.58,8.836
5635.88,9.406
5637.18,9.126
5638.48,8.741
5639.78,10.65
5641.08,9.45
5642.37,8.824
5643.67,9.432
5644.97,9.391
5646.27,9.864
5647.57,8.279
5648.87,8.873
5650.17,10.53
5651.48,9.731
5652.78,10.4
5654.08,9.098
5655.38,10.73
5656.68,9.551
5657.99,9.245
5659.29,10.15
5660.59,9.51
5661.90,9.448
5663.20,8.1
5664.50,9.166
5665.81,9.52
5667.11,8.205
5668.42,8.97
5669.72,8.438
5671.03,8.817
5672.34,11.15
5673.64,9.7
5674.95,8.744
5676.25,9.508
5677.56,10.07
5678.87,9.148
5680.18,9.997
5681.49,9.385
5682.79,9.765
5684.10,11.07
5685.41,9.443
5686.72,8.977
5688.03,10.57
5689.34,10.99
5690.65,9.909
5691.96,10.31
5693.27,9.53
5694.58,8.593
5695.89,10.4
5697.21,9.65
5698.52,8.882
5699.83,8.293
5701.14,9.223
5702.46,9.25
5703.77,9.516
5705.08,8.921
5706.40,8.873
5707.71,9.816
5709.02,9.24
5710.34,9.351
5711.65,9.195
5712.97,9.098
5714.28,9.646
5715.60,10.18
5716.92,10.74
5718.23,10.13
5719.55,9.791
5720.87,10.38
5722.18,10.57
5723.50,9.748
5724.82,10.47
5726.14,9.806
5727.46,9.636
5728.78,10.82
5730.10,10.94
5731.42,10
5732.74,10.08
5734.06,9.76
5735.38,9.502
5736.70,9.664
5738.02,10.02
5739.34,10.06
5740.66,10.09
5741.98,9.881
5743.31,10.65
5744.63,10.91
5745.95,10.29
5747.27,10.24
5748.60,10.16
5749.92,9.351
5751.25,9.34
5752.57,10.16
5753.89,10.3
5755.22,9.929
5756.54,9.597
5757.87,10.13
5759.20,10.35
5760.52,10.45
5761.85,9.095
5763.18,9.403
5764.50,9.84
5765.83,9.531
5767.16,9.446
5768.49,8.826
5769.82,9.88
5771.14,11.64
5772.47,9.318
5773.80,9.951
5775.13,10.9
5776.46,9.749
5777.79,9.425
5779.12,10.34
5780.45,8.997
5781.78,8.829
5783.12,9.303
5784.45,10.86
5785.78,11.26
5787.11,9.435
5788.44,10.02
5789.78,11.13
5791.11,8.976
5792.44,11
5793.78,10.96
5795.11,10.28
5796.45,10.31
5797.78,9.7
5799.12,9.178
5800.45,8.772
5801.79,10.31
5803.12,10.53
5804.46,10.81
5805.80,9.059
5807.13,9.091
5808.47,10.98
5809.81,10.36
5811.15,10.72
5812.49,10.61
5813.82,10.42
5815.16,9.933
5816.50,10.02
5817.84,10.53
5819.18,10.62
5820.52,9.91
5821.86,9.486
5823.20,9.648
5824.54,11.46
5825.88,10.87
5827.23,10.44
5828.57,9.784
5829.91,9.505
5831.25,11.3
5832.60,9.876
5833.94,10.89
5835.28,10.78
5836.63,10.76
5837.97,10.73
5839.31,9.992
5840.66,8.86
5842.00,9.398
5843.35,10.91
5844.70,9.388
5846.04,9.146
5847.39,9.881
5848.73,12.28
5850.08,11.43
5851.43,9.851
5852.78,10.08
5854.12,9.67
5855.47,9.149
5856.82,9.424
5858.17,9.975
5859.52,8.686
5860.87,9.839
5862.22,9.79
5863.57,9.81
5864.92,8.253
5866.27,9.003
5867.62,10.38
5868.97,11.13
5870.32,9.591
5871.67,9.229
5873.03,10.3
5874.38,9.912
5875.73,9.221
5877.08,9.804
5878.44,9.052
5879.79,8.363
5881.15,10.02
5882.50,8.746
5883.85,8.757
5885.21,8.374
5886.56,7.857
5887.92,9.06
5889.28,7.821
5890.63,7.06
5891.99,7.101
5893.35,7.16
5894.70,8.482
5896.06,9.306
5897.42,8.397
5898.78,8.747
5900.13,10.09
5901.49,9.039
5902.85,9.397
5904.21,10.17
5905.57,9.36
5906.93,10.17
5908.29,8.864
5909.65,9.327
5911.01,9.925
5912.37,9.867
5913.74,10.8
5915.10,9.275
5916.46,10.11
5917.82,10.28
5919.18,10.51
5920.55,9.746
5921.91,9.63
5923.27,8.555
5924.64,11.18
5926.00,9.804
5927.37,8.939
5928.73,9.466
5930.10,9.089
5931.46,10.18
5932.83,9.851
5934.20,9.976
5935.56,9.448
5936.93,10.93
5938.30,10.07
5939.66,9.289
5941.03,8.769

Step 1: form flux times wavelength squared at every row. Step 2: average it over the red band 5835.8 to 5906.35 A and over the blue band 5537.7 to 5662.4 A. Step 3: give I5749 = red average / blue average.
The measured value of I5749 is 1.08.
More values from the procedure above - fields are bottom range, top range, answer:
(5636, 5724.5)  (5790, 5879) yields 1.11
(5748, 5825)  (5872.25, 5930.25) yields 0.96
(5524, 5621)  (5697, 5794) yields 1.10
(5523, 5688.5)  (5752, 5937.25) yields 1.11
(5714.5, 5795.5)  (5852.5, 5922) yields 0.97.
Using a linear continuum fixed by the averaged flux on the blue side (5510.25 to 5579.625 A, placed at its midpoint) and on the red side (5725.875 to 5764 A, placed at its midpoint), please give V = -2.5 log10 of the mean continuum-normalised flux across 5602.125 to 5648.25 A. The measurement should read 0.02 mag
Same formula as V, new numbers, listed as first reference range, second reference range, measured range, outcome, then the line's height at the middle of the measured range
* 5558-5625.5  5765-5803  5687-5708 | 0.03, 9.77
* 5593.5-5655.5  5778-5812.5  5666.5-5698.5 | 0.02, 9.76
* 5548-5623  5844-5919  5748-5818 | -0.06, 9.46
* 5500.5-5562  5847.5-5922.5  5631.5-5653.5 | 0.03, 9.59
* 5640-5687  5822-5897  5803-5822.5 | -0.07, 9.56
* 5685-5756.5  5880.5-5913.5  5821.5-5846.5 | -0.11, 9.24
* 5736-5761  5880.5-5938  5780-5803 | -0.01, 9.88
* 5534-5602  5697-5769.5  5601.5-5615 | -0.06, 9.6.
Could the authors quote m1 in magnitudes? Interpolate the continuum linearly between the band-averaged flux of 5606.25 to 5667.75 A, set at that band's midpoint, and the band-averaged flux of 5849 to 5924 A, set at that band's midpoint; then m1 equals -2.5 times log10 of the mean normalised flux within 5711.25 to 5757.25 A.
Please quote -0.06 mag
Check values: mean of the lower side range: 9.52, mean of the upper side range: 9.36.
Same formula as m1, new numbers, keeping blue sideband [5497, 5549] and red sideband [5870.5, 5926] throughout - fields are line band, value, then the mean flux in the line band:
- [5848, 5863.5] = -0.08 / 10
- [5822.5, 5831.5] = -0.12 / 10.4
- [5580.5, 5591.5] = 0.04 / 9.21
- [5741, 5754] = -0.08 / 10.1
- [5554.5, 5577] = 0.01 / 9.52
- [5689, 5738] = -0.04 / 9.75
